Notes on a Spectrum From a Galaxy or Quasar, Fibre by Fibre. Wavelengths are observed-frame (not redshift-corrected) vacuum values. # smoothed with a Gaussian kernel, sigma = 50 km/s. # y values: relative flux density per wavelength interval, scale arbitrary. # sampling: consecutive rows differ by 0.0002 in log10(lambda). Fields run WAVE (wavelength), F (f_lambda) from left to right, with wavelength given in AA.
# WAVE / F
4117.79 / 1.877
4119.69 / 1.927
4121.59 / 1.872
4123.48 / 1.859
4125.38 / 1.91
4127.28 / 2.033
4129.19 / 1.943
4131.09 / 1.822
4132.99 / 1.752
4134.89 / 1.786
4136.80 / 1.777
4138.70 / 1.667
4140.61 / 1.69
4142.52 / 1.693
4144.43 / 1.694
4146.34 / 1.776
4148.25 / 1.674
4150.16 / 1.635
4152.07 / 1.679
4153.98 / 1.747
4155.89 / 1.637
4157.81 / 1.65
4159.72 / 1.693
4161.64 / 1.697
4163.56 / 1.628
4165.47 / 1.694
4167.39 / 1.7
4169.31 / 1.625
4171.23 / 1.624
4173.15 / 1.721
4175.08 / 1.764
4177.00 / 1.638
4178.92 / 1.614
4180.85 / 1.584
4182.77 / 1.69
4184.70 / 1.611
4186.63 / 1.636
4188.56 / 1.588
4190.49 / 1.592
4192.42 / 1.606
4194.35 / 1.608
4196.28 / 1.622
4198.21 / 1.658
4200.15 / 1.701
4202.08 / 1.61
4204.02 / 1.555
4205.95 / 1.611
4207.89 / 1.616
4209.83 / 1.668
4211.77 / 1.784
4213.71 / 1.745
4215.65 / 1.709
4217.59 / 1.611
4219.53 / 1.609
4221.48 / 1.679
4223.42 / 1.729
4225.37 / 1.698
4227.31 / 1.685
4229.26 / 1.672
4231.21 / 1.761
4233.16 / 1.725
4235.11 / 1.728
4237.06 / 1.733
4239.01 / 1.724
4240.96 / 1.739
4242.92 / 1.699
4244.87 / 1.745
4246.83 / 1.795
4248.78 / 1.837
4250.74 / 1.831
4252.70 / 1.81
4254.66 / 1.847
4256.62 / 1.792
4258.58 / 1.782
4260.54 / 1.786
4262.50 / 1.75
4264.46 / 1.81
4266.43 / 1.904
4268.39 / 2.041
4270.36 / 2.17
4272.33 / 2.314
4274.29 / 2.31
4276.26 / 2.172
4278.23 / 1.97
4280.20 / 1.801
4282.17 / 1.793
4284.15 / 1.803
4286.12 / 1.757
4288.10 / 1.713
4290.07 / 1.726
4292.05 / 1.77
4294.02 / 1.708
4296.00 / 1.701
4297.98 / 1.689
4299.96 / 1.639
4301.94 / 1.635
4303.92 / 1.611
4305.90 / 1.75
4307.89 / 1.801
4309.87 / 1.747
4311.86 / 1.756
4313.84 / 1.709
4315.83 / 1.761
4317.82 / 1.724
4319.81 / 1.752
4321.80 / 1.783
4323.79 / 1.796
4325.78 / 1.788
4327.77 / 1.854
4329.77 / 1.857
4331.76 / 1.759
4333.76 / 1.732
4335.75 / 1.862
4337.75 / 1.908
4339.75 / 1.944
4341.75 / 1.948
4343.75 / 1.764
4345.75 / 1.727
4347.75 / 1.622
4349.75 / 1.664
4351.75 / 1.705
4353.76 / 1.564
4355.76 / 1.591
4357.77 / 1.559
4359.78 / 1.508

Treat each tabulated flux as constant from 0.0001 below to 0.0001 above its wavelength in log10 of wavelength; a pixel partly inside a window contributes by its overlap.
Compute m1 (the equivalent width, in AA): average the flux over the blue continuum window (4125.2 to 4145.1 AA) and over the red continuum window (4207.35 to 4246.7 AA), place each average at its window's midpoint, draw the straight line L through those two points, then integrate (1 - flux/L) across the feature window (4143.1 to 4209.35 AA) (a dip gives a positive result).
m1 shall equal 3.8 AA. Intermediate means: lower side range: 1.79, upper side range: 1.71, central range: 1.65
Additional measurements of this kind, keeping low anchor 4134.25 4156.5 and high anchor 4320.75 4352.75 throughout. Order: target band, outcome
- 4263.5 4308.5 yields -2.07 AA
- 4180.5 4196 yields 0.98 AA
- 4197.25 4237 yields 1.36 AA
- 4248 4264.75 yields -0.45 AA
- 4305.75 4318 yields 0.22 AA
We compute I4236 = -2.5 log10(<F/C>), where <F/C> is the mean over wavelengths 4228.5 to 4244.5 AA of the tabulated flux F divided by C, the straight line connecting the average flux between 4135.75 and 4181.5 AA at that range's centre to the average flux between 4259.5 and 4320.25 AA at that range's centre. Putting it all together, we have 0.03 mag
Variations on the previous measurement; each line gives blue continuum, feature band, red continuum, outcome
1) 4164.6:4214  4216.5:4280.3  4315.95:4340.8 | -0.07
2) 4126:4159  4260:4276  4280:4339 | -0.16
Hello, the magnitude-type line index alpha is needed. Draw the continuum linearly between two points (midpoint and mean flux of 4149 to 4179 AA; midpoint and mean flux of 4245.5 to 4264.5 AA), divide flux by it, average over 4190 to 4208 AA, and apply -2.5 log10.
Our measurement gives 0.07 mag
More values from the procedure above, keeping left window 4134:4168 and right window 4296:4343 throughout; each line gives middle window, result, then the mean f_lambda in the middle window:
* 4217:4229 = 0.04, 1.67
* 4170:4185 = 0.03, 1.66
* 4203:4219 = 0.04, 1.66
